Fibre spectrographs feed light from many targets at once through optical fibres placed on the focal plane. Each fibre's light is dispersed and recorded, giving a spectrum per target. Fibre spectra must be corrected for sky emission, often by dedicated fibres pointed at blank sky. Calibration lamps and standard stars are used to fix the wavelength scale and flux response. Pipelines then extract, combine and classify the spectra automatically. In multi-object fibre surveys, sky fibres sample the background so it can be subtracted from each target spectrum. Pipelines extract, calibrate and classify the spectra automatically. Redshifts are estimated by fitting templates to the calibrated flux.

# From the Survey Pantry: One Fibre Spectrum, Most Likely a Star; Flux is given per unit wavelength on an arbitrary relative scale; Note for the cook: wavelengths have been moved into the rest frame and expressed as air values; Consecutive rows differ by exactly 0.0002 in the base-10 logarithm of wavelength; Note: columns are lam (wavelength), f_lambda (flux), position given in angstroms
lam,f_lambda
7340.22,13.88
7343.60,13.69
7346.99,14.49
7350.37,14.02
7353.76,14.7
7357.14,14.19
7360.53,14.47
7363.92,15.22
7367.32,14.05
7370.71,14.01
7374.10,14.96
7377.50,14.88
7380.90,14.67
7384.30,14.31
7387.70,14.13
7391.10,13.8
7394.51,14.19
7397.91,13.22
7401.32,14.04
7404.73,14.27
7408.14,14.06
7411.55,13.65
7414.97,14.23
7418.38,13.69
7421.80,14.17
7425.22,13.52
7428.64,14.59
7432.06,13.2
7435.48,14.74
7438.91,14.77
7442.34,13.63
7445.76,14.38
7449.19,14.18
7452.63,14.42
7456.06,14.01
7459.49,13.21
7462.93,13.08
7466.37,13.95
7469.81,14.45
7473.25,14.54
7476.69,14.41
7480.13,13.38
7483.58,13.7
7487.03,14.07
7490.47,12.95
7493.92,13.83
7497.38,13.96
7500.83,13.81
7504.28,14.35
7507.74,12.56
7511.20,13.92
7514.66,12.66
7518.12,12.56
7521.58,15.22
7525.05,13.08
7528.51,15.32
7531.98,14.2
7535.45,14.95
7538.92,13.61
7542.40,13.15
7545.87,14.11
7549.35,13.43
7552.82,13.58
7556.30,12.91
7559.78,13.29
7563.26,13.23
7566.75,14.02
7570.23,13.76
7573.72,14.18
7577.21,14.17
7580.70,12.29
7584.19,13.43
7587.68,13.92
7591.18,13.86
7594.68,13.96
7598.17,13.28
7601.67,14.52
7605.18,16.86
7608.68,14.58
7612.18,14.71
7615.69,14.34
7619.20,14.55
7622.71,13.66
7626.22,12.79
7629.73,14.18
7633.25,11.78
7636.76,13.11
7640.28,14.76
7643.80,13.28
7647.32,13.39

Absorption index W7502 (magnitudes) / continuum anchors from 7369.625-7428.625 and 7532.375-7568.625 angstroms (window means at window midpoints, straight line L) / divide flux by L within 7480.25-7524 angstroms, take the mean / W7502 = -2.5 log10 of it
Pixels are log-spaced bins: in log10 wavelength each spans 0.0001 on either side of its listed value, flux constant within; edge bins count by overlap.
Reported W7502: 0.01 mag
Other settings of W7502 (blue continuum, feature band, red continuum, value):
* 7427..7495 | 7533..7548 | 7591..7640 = 0.00 mag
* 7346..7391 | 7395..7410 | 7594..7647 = 0.04 mag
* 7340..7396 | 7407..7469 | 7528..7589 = 0.01 mag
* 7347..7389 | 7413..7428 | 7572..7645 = 0.03 mag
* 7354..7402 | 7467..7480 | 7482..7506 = -0.03 mag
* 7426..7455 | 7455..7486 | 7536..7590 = 0.02 mag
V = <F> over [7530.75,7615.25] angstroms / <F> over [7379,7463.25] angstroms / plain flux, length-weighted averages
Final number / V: 0.99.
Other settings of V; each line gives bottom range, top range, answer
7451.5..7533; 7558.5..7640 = 1.00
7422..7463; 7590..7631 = 1.02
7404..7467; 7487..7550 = 0.99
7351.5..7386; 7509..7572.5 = 0.94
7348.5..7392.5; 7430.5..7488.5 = 0.97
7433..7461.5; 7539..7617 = 0.98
